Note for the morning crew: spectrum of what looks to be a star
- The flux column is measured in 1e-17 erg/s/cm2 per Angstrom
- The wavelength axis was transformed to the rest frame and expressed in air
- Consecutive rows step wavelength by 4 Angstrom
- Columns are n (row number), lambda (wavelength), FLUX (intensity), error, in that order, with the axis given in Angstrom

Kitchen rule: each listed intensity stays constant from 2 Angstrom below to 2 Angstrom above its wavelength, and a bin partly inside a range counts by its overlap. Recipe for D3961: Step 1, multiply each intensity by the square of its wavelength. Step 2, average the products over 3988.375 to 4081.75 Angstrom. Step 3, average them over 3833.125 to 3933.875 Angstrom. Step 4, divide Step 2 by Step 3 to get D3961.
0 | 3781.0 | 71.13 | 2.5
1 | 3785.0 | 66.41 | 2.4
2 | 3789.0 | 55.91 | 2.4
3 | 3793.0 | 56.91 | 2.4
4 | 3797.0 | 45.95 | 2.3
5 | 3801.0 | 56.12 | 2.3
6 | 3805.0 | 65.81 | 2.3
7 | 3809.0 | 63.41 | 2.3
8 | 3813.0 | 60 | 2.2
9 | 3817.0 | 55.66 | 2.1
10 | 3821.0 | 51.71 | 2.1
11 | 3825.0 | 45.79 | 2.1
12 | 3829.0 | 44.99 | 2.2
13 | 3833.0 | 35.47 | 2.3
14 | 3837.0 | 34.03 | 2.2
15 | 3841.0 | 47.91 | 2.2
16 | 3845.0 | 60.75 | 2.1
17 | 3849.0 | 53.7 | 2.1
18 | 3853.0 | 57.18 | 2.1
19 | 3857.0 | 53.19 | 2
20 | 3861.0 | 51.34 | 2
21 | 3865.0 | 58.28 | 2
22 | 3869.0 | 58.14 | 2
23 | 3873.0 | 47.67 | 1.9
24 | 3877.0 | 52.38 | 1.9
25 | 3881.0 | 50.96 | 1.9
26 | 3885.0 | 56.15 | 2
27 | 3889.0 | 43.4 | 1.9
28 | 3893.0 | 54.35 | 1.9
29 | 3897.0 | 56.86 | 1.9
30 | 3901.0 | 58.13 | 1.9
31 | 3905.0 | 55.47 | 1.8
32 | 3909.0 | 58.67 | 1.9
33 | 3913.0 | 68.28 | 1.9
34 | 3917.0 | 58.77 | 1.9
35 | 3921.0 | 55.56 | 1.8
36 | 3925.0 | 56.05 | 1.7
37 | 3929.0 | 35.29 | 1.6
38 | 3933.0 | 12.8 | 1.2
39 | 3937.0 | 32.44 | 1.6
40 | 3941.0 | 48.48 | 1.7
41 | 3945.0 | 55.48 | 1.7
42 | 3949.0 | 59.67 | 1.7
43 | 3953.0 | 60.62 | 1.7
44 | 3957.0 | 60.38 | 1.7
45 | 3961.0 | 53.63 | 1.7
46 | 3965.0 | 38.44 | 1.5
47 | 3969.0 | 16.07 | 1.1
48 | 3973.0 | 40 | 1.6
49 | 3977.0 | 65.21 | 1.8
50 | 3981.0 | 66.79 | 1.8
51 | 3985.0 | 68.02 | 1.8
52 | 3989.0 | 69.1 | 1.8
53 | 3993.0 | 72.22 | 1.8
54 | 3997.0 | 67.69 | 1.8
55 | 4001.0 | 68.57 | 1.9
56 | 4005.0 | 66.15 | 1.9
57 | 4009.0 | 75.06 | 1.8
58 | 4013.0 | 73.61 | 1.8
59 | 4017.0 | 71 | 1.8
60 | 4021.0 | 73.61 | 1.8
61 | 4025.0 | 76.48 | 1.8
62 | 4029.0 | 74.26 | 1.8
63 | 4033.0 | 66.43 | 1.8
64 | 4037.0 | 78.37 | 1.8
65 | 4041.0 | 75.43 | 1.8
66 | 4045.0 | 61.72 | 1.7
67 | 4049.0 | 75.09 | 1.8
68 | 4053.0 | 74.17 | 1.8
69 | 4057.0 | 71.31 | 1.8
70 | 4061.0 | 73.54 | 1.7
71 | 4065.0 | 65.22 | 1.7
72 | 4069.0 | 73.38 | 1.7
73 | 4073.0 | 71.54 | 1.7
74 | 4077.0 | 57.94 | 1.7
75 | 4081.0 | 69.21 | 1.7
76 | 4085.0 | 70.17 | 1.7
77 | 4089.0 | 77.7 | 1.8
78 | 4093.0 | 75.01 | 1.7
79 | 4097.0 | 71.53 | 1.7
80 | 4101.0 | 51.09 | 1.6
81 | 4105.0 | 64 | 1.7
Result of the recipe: 1.47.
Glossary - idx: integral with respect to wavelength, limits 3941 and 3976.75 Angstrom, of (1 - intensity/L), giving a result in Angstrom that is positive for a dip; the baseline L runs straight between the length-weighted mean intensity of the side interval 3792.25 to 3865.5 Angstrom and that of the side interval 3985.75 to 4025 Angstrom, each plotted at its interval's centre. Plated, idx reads 9.2 Angstrom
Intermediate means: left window 52.3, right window 71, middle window 48.9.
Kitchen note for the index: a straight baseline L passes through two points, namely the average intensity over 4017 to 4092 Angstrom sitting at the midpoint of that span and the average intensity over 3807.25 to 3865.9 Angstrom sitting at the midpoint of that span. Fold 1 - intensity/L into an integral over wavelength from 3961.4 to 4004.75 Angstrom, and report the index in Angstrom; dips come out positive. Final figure 5.1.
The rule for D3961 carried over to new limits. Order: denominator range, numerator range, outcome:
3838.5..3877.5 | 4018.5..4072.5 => 1.47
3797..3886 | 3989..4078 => 1.49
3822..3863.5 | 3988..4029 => 1.60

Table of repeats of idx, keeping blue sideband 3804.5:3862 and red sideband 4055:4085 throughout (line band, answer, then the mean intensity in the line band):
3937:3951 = 2.0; 51.4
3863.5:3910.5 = 1.3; 54.1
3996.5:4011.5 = -1.3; 69.7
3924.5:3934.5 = 4.4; 32.6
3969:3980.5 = 2.6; 48.1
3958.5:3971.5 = 5.1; 37.1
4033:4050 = -1.2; 71.8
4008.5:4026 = -2.3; 73.7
